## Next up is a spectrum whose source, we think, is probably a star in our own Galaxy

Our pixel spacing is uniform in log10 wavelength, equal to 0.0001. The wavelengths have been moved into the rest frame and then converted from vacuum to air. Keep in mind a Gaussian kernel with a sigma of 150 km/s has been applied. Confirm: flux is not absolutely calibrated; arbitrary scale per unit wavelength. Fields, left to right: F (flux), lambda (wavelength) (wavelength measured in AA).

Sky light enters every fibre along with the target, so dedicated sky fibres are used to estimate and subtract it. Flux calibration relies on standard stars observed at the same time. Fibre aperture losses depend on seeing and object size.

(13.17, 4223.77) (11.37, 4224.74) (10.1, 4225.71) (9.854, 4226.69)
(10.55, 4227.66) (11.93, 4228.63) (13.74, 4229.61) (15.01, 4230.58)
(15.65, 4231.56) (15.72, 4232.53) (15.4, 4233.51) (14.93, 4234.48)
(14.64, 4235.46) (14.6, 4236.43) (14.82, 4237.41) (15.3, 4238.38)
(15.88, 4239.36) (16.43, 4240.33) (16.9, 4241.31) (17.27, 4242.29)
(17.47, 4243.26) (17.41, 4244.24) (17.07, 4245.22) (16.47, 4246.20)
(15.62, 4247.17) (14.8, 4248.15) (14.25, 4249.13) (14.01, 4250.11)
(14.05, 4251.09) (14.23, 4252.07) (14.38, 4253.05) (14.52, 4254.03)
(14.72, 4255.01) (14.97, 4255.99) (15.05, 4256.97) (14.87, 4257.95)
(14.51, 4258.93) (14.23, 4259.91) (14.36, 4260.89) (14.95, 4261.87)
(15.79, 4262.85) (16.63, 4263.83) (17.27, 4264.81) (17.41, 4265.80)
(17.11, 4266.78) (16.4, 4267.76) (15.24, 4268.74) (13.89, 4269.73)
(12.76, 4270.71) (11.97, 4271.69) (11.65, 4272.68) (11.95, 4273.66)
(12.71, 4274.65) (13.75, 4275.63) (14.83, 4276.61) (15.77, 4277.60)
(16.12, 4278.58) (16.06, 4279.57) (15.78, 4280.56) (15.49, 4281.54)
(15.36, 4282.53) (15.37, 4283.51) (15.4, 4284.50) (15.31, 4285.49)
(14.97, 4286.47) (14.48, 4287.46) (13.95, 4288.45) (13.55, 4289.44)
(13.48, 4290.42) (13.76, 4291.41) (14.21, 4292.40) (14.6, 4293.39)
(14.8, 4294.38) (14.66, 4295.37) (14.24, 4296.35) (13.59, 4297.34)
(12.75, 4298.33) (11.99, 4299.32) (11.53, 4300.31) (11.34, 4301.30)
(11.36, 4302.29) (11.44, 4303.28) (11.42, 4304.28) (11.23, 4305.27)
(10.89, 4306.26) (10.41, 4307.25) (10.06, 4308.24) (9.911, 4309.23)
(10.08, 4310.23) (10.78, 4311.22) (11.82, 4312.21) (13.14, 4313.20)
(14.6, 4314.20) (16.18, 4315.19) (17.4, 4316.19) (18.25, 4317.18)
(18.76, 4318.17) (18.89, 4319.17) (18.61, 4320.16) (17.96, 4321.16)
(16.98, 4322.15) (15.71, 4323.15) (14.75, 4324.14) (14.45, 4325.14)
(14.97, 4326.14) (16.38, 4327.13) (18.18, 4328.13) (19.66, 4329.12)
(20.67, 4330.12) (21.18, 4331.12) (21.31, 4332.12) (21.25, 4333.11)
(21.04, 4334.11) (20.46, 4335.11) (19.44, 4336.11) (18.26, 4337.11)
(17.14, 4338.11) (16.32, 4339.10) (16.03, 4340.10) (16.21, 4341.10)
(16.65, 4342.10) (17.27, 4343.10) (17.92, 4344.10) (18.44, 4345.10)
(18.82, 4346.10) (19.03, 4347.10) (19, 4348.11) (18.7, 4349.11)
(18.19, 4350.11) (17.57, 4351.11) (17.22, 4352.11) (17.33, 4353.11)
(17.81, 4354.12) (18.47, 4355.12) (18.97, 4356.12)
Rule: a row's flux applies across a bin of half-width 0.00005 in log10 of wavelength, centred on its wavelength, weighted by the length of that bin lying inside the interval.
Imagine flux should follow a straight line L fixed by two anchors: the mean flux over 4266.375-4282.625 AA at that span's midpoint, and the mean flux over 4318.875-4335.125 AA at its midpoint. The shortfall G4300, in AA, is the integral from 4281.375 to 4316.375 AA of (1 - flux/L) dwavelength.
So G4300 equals 6.5 AA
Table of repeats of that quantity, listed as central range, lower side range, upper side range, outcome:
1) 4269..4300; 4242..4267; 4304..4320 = 0.6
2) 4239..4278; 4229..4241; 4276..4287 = 0.6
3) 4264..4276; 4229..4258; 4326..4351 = 1.3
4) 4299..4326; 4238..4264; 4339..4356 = 5.1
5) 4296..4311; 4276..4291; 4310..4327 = 3.8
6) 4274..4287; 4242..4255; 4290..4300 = -0.7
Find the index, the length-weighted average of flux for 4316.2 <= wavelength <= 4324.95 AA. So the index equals 17.4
